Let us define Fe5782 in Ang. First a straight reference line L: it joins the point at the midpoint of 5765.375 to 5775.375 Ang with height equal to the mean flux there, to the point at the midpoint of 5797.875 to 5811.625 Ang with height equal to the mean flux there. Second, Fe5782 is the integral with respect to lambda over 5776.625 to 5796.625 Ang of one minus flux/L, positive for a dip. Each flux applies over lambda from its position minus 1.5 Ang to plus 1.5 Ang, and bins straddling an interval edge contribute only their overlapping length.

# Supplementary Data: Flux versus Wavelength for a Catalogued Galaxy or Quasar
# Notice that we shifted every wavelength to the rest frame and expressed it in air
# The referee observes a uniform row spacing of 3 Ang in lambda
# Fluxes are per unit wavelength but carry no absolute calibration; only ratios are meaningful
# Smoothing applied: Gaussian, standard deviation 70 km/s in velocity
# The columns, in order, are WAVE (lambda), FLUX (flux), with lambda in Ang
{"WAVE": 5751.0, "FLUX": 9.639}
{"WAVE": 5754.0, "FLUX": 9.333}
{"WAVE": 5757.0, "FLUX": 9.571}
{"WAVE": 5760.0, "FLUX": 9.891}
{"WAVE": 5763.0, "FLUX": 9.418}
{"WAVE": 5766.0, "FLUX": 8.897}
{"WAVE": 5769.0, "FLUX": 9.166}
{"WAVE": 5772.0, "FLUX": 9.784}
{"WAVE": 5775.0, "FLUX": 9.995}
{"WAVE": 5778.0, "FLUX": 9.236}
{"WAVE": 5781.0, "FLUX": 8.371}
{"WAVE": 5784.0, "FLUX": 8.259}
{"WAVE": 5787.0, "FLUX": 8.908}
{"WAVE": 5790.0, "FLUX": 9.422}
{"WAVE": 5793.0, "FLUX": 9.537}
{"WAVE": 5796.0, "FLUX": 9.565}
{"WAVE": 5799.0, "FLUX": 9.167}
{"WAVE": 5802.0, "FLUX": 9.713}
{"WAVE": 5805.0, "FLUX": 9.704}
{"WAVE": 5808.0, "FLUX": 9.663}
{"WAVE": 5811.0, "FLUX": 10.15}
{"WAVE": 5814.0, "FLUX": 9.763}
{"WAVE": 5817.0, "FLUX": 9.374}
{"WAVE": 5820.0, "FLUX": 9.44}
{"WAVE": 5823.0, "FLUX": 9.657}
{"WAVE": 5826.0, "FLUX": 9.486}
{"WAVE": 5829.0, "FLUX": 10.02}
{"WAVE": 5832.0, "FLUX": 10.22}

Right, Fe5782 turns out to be 1.12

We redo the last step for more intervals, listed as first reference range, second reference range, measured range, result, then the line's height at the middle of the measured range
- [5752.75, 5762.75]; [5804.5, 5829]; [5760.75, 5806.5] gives 1.6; 9.62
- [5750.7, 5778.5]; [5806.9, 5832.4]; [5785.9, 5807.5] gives 0.4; 9.63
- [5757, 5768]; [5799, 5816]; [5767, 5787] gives 0.8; 9.52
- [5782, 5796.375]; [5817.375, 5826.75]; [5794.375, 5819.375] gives -0.9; 9.31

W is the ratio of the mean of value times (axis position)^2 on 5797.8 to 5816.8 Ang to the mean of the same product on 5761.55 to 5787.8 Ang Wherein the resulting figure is 1.07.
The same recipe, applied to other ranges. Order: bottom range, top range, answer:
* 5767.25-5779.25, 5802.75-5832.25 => 1.04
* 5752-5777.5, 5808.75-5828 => 1.04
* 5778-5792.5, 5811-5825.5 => 1.10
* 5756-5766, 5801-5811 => 1.04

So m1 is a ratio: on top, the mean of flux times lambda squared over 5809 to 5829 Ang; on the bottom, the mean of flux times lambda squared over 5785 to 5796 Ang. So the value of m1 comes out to 1.1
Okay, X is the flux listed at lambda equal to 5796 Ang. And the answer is 9.565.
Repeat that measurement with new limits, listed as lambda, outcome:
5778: 9.236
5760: 9.891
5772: 9.784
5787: 8.908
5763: 9.418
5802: 9.713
